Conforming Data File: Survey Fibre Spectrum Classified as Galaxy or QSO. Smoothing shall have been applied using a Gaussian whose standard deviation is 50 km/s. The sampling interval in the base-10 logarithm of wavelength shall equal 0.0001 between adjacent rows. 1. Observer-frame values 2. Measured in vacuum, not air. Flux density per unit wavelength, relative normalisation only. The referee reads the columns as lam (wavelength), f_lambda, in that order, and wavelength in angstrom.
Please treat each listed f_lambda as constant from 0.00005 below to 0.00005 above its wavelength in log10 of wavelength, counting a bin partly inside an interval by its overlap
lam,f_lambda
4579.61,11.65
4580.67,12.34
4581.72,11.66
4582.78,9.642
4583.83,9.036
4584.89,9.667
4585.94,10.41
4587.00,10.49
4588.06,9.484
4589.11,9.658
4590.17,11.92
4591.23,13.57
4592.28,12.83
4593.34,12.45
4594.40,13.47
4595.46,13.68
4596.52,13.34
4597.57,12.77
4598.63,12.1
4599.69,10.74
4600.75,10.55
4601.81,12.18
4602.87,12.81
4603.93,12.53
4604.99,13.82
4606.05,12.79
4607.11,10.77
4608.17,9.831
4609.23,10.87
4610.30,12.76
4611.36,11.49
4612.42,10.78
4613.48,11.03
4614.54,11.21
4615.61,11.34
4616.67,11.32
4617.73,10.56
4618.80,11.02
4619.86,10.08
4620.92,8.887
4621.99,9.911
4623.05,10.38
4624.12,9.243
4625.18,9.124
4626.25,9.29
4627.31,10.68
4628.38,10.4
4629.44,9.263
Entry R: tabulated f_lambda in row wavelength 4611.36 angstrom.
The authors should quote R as 11.49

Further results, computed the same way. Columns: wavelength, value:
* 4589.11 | 9.658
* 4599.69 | 10.74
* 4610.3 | 12.76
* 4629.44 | 9.263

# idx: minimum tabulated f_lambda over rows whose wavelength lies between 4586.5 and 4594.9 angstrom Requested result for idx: 9.484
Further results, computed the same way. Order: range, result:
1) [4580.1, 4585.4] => 9.036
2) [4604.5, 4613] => 9.831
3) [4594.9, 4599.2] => 12.1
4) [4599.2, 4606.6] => 10.55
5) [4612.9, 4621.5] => 8.887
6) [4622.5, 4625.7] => 9.124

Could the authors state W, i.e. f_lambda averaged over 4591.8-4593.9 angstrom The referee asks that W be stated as 12.6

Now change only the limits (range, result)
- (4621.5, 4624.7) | 9.84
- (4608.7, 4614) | 11.4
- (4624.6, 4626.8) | 9.25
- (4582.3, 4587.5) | 9.85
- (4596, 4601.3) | 11.9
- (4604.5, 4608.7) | 11.8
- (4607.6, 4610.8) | 11.1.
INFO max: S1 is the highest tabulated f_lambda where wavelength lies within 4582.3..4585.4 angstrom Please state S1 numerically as 9.667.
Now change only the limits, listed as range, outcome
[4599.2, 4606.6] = 13.82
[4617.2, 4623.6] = 11.02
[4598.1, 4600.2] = 12.1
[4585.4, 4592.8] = 13.57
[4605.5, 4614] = 12.79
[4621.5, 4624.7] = 10.38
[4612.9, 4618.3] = 11.34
